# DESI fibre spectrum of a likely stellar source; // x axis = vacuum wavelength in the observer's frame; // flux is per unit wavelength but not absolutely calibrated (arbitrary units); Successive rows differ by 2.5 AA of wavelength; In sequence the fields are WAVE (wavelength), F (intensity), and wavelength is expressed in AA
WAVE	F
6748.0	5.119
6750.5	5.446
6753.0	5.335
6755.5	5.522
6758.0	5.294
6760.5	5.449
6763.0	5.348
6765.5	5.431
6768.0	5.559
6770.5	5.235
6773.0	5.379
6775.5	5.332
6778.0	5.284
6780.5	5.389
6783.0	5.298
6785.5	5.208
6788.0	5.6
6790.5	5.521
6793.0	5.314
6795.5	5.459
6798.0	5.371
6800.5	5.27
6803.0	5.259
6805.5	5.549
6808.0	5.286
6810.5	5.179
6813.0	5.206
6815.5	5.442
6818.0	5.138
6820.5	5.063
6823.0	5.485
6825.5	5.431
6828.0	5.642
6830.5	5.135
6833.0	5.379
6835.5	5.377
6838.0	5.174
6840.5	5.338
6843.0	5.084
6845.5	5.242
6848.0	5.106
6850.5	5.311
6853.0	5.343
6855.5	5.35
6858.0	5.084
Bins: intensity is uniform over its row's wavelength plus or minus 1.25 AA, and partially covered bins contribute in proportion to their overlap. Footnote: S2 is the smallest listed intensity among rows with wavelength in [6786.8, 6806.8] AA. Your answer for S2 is 5.259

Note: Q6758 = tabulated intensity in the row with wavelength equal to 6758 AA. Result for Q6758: 5.294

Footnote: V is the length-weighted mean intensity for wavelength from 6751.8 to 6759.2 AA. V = 5.38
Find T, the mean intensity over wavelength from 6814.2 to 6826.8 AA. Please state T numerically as 5.31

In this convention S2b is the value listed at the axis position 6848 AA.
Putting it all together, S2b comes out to 5.106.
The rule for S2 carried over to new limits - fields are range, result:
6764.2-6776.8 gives 5.235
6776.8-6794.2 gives 5.208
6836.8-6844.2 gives 5.084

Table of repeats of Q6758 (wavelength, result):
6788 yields 5.6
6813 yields 5.206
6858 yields 5.084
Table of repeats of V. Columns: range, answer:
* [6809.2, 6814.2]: 5.19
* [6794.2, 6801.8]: 5.37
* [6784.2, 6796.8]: 5.42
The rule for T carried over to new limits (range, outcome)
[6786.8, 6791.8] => 5.56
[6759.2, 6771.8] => 5.4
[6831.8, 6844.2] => 5.27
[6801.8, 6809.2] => 5.37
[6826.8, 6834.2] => 5.38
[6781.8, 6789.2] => 5.37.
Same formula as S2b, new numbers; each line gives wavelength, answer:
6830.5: 5.135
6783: 5.298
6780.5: 5.389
